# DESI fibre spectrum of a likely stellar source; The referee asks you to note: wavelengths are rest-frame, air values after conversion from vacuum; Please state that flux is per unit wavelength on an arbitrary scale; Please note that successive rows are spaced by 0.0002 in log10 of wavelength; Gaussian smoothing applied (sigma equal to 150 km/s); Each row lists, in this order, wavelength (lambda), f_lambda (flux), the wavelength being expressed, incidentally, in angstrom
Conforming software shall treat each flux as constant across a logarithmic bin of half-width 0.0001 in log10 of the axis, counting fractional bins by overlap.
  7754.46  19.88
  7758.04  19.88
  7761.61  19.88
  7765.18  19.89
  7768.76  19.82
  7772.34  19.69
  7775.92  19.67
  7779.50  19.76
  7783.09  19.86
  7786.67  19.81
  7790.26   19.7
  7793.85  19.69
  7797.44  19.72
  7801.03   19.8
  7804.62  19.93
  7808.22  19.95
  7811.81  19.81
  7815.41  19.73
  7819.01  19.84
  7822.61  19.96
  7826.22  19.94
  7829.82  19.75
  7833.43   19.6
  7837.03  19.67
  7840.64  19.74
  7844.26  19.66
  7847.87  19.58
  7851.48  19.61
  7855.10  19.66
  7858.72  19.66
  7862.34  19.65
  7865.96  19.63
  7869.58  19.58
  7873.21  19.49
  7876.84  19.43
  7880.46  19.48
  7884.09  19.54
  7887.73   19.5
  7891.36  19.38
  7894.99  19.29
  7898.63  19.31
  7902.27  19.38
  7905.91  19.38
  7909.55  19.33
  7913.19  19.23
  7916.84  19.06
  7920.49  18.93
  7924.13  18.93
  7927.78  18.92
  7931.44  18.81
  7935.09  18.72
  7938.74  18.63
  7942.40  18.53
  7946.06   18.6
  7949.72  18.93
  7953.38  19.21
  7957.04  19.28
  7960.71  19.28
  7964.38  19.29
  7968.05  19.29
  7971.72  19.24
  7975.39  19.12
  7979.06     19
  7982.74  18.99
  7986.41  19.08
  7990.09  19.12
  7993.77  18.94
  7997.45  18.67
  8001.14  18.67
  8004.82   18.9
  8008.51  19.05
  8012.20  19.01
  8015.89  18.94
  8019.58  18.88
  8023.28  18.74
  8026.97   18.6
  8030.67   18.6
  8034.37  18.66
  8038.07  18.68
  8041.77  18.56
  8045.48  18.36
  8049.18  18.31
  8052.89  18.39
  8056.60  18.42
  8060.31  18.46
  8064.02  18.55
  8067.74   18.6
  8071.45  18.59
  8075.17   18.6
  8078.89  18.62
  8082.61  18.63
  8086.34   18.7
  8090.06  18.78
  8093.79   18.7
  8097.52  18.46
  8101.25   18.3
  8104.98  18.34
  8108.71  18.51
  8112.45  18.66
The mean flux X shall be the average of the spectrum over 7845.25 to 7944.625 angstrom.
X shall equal 19.3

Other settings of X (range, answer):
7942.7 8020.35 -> 19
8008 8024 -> 18.9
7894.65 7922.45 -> 19.2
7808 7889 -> 19.7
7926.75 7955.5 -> 18.8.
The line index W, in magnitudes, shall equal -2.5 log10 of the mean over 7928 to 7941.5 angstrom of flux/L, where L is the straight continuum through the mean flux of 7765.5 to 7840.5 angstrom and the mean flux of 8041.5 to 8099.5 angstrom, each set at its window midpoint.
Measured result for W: 0.03 mag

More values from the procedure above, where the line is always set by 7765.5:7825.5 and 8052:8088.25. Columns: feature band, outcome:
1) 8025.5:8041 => 0.006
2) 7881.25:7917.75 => -0.001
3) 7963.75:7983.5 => -0.009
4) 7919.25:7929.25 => 0.016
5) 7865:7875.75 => -0.005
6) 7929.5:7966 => 0.011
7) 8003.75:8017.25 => -0.008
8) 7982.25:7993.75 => -0.008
